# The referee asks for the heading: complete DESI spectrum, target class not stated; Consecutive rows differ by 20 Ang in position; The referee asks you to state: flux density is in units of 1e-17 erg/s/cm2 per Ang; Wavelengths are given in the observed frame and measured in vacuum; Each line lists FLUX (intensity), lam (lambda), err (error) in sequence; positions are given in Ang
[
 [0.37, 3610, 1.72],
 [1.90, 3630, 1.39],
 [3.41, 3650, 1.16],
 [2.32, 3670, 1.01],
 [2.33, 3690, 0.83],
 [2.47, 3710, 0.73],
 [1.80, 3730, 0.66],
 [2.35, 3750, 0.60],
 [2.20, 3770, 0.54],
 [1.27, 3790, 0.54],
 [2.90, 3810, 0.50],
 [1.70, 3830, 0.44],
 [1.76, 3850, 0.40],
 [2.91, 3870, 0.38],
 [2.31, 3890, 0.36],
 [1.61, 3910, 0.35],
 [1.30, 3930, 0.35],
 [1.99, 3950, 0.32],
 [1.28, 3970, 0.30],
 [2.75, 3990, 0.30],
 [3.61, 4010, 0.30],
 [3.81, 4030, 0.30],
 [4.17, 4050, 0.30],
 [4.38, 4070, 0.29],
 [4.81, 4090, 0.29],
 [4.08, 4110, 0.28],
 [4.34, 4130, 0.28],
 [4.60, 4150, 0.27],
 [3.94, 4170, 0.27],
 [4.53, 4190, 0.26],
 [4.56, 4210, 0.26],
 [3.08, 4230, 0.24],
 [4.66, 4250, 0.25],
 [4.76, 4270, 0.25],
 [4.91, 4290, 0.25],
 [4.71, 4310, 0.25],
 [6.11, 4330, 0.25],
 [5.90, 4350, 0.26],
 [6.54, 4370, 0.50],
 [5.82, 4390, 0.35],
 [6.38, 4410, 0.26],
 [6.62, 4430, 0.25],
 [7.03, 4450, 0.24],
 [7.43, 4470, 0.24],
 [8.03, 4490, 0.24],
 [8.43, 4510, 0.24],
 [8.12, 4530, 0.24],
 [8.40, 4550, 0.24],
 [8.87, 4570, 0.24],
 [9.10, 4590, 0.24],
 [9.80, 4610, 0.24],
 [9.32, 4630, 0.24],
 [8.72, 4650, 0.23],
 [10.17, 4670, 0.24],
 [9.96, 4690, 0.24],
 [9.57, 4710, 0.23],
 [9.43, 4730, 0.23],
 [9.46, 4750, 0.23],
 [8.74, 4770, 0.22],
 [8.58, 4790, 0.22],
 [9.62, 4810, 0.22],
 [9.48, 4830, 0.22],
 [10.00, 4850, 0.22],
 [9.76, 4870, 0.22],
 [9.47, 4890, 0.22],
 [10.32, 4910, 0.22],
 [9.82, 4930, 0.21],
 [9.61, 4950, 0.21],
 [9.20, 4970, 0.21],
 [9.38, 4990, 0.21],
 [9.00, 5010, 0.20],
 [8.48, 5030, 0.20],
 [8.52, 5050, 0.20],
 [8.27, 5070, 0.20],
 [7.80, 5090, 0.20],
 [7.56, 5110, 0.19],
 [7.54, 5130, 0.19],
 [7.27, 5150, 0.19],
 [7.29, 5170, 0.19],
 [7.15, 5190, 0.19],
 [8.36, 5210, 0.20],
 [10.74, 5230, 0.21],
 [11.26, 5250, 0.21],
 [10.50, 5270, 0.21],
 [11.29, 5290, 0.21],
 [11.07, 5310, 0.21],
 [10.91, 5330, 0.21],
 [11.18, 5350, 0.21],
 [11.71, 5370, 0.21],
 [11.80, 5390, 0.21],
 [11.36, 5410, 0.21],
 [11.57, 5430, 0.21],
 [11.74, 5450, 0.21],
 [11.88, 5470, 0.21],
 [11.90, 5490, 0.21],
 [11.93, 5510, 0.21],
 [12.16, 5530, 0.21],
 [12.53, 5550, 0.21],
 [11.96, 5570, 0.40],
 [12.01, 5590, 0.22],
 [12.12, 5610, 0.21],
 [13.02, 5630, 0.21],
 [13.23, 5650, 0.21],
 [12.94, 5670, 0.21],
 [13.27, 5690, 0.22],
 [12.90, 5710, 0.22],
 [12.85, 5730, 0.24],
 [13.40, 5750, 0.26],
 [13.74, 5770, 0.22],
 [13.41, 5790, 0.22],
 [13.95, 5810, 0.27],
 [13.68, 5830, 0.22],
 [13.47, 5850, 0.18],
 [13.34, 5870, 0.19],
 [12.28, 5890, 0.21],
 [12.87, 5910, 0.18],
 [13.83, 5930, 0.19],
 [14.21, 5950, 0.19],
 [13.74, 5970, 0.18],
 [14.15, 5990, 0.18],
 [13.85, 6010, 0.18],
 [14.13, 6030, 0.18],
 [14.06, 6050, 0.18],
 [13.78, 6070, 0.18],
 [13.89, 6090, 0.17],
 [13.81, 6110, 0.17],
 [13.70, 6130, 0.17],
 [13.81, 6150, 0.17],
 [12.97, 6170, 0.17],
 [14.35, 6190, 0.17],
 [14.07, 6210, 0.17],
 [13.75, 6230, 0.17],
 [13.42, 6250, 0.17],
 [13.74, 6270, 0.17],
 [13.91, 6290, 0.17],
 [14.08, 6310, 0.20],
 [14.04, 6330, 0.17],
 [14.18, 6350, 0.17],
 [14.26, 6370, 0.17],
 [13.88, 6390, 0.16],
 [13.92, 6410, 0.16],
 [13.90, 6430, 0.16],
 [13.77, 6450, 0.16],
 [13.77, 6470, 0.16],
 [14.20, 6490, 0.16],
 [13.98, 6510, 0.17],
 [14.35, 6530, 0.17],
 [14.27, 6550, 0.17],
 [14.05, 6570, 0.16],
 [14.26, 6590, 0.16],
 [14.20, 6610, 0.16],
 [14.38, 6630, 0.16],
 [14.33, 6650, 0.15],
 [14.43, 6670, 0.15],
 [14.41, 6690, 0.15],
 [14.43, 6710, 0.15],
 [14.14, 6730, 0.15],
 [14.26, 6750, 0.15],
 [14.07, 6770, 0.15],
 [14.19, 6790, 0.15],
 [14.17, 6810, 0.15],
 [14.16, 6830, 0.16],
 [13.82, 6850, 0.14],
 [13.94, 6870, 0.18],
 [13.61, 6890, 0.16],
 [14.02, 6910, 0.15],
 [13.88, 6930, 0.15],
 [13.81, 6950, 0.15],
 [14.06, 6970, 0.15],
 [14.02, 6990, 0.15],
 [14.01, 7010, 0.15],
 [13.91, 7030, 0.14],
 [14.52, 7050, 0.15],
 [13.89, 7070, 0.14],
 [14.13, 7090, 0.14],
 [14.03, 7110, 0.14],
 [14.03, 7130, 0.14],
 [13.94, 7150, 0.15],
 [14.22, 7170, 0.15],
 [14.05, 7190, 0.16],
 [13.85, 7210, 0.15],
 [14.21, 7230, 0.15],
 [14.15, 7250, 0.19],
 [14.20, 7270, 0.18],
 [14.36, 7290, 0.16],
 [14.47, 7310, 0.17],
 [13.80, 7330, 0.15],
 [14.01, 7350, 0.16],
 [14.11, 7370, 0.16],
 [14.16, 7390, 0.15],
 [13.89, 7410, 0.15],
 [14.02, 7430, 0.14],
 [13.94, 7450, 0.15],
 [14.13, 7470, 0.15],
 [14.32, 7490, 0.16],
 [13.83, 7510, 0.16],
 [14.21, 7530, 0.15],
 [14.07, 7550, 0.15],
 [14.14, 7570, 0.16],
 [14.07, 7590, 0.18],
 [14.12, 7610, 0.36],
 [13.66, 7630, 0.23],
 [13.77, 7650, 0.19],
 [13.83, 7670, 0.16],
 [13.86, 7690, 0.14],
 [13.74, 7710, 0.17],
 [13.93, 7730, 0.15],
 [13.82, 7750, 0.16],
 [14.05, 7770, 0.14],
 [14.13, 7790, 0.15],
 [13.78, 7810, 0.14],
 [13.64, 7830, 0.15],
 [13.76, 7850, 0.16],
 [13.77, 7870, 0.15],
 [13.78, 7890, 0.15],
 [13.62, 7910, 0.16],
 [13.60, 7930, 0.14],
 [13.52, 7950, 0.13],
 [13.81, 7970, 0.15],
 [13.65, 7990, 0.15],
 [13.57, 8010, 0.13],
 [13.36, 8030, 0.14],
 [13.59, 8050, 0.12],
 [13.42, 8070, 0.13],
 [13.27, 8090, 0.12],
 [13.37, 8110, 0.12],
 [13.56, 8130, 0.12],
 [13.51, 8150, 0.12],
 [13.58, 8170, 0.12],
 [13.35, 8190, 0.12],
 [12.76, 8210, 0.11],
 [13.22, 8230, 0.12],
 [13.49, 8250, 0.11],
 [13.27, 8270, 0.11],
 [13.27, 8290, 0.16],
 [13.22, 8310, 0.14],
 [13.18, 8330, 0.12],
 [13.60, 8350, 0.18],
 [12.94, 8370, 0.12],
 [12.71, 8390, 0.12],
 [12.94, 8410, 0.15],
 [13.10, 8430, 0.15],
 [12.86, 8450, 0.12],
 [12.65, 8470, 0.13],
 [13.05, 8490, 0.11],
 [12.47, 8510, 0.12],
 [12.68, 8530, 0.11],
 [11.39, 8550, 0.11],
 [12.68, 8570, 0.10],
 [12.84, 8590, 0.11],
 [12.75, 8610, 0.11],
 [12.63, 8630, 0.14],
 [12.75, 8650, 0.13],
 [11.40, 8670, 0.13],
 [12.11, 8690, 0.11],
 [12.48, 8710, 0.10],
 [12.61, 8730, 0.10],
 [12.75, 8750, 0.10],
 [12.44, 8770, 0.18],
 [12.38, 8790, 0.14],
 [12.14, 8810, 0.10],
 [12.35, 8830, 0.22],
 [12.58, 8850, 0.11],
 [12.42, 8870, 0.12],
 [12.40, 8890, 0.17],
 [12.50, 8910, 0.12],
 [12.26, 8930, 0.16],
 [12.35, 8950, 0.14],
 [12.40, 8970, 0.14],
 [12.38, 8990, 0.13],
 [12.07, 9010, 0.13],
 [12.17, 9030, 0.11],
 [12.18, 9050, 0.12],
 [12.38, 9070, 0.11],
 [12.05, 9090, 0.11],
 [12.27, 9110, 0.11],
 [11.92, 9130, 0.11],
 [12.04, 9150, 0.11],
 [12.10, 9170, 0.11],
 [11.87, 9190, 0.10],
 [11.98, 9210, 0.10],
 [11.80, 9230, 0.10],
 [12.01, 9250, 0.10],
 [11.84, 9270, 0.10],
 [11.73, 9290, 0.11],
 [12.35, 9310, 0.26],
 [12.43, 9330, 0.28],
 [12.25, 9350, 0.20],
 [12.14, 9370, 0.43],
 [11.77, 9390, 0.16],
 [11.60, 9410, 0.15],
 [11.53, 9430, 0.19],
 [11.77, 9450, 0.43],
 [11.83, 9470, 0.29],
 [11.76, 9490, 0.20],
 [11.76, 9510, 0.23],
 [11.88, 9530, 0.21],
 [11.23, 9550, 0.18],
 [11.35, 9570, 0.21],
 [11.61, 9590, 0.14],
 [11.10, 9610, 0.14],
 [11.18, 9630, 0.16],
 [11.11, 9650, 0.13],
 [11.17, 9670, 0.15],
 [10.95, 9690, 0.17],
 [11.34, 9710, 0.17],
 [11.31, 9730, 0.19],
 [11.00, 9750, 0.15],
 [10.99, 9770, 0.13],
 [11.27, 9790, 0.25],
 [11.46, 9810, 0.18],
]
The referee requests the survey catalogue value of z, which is 0.001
